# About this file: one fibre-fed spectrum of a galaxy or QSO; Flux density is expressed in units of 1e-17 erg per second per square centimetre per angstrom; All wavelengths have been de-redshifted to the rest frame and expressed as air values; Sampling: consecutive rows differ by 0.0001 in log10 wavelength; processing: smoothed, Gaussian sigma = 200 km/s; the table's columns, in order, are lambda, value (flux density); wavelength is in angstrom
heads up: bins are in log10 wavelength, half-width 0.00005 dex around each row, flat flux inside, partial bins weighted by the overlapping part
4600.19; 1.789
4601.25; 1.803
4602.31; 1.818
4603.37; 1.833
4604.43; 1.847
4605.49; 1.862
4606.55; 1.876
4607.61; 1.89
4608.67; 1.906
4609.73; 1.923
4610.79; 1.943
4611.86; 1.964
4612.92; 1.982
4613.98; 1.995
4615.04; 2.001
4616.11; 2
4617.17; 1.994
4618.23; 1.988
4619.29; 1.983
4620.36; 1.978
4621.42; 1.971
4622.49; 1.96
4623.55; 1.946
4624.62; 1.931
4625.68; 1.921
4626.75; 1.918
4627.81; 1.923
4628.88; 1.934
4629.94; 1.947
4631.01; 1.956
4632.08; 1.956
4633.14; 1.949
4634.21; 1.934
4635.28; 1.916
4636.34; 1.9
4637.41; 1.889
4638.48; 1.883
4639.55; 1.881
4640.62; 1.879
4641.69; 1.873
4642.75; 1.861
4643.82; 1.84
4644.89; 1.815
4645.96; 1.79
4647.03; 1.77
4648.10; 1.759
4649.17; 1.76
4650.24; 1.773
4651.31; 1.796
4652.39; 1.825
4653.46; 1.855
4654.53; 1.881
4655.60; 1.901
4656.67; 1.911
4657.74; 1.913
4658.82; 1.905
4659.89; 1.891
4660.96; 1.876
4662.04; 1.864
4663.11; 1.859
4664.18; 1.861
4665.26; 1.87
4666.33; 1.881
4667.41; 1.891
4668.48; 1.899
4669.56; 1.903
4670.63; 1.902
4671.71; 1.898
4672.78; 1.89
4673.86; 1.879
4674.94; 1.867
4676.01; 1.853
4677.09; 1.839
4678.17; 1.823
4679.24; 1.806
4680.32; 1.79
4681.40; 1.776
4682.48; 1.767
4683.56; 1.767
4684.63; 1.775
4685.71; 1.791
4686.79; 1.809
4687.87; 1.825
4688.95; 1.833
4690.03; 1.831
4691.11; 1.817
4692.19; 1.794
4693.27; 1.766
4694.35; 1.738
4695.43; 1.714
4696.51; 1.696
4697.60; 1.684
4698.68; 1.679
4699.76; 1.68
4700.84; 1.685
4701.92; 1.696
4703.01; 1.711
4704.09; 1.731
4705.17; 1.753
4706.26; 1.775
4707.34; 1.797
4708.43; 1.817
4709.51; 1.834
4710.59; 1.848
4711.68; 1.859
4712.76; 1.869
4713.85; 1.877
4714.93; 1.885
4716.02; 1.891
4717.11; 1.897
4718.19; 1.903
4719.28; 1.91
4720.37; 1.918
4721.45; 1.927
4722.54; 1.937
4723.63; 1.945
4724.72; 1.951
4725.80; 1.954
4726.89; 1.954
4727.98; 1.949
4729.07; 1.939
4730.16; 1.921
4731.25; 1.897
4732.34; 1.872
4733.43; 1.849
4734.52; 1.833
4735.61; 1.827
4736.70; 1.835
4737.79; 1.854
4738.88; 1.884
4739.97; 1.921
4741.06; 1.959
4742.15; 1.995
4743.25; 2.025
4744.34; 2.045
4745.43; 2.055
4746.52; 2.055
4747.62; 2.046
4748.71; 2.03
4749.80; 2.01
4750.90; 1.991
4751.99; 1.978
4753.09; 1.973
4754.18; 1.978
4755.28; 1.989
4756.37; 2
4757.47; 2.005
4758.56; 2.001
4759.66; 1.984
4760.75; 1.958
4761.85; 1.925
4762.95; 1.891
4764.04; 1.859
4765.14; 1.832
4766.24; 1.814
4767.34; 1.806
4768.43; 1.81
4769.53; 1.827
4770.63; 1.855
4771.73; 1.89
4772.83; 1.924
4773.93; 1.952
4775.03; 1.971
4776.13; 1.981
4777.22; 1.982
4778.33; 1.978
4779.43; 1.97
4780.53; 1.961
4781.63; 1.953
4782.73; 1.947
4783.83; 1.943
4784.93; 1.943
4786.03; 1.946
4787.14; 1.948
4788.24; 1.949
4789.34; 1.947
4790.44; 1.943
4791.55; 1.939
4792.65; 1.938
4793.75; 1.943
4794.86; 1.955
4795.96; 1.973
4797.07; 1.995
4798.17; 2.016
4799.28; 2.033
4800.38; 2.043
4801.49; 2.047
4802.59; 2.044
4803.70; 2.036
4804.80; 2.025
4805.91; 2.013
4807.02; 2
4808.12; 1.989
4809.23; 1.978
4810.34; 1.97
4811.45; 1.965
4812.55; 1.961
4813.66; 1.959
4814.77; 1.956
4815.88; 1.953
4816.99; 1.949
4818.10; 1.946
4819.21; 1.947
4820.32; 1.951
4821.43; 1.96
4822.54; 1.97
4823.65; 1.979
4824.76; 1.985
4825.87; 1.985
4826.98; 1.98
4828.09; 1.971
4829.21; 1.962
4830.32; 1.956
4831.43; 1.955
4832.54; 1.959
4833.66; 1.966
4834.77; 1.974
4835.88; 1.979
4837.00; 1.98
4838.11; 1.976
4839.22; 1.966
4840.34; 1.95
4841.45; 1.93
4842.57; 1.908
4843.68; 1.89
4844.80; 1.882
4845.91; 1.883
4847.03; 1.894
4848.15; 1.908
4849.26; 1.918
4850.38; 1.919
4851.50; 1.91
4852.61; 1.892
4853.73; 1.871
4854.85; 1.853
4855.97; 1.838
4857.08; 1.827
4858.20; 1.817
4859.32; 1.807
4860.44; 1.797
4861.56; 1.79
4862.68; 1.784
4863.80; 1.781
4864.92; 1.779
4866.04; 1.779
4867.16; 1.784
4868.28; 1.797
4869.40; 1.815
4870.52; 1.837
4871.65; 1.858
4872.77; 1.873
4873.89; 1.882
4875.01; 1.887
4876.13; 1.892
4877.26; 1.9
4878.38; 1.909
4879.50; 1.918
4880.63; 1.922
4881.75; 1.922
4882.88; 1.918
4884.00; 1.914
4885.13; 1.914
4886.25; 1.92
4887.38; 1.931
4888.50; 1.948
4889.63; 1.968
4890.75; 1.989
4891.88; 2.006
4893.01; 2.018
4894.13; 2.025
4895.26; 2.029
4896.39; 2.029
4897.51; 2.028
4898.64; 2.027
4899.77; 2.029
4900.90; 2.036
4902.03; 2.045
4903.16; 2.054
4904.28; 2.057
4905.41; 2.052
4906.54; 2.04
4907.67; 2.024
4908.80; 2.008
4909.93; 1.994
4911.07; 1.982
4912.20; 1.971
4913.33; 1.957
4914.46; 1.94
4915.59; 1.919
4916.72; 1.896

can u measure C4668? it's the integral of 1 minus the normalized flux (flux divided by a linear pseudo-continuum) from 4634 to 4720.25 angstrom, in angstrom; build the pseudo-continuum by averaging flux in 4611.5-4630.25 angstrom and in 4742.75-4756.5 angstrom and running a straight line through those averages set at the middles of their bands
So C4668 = 6.8 angstrom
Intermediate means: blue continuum 1.96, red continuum 2.01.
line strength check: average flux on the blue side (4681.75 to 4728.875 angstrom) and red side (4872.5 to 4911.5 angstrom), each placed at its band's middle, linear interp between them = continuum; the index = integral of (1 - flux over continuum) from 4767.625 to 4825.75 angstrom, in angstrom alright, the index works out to -2.02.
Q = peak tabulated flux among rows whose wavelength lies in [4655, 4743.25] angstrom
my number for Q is 2.025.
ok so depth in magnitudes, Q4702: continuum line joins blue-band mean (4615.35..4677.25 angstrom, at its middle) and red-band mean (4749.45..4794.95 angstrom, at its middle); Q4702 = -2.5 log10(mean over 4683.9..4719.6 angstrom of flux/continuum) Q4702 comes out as 0.07 mag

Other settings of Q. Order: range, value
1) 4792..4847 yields 2.047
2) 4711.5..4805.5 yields 2.055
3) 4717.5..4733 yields 1.954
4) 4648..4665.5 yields 1.913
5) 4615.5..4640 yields 2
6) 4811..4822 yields 1.965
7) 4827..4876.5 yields 1.98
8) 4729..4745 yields 2.045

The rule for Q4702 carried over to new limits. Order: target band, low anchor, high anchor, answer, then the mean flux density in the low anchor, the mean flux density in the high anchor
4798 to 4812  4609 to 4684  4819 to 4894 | -0.06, 1.89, 1.91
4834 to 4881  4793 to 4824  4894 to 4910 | 0.08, 1.98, 2.03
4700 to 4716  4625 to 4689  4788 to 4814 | 0.06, 1.86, 1.99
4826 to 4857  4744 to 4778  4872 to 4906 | 0.02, 1.95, 1.97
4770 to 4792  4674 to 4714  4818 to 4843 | -0.03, 1.78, 1.96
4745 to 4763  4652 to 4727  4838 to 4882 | -0.08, 1.84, 1.87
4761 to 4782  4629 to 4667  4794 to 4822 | 0.03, 1.87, 1.99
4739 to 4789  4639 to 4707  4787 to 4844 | -0.02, 1.82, 1.97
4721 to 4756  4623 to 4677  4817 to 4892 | -0.03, 1.88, 1.9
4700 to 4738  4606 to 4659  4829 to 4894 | 0.02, 1.9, 1.9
